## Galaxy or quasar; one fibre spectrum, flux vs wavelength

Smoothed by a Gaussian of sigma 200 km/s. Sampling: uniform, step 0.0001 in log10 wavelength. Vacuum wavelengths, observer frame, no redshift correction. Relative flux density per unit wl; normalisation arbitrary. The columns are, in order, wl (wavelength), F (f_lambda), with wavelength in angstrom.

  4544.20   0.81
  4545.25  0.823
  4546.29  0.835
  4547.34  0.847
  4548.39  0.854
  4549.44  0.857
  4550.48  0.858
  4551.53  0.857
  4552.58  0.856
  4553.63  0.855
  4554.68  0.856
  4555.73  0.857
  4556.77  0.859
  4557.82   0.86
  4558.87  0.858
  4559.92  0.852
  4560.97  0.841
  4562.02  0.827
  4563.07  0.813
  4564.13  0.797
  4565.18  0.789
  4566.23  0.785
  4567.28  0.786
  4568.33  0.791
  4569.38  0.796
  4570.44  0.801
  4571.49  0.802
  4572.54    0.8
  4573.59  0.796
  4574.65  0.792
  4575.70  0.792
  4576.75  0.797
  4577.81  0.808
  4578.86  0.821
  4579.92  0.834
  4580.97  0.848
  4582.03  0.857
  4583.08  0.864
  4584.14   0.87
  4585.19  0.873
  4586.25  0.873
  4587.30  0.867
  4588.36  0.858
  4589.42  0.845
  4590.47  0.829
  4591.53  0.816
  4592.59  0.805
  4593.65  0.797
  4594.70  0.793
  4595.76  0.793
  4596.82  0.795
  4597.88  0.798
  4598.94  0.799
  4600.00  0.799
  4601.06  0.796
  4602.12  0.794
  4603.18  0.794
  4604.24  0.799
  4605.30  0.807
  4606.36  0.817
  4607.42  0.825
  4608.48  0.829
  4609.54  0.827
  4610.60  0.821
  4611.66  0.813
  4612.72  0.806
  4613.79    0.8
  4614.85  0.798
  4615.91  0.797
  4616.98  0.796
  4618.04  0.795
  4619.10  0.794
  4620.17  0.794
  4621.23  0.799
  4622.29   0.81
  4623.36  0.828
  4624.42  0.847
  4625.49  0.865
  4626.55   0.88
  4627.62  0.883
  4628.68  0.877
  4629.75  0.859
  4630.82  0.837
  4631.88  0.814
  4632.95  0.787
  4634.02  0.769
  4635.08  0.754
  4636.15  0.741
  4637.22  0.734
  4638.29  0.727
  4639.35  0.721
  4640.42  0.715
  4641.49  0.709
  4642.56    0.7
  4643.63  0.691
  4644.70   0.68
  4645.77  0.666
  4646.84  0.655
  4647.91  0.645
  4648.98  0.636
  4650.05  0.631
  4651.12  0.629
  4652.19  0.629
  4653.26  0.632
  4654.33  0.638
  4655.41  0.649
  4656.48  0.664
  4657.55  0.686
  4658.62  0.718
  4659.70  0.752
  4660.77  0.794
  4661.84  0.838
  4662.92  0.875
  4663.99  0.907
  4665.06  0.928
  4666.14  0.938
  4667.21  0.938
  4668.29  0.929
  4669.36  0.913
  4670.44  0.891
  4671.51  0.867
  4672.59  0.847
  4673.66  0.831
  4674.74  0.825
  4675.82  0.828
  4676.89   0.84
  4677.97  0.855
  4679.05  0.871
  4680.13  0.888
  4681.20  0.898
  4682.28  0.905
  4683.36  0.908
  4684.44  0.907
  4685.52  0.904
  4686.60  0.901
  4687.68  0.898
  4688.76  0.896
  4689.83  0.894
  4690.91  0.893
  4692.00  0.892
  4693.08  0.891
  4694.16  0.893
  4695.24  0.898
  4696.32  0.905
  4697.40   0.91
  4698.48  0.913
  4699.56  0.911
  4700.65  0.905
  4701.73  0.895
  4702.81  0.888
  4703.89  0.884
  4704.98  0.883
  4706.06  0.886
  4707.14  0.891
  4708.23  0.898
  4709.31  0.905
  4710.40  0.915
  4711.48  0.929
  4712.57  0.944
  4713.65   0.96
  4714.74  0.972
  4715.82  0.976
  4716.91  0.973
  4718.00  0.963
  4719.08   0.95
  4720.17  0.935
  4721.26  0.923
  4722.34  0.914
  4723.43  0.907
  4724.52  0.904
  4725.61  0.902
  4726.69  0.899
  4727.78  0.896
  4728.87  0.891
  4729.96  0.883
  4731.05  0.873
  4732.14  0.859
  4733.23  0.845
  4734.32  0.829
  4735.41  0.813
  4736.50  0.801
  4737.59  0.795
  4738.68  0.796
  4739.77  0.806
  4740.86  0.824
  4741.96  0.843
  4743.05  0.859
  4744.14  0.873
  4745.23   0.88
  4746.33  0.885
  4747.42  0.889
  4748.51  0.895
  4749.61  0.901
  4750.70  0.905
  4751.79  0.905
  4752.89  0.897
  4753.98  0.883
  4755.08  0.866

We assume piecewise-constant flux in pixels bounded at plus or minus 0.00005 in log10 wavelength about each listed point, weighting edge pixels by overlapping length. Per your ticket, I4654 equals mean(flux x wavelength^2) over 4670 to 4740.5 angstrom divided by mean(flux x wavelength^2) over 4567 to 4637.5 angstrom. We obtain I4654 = 1.14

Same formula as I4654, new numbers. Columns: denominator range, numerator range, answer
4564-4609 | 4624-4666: 0.94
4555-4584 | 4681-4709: 1.16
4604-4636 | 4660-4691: 1.11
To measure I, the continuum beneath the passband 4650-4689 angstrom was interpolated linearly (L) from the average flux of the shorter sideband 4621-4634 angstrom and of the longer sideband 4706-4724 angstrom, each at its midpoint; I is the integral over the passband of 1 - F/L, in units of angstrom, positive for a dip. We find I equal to 2.6 angstrom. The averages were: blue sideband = 0.838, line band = 0.825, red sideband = 0.933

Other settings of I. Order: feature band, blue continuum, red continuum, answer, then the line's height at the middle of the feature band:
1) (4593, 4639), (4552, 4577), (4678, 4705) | 2.4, 0.851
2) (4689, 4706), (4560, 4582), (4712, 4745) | -0.5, 0.871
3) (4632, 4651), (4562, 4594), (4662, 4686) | 3.5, 0.863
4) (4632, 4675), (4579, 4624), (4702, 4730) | 5.3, 0.864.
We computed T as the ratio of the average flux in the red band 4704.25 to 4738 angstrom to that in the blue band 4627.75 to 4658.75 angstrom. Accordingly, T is 1.26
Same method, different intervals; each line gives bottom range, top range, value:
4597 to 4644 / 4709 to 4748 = 1.12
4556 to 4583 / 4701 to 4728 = 1.13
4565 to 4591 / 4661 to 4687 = 1.07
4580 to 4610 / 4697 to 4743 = 1.08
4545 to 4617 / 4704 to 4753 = 1.08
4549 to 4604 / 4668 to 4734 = 1.09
